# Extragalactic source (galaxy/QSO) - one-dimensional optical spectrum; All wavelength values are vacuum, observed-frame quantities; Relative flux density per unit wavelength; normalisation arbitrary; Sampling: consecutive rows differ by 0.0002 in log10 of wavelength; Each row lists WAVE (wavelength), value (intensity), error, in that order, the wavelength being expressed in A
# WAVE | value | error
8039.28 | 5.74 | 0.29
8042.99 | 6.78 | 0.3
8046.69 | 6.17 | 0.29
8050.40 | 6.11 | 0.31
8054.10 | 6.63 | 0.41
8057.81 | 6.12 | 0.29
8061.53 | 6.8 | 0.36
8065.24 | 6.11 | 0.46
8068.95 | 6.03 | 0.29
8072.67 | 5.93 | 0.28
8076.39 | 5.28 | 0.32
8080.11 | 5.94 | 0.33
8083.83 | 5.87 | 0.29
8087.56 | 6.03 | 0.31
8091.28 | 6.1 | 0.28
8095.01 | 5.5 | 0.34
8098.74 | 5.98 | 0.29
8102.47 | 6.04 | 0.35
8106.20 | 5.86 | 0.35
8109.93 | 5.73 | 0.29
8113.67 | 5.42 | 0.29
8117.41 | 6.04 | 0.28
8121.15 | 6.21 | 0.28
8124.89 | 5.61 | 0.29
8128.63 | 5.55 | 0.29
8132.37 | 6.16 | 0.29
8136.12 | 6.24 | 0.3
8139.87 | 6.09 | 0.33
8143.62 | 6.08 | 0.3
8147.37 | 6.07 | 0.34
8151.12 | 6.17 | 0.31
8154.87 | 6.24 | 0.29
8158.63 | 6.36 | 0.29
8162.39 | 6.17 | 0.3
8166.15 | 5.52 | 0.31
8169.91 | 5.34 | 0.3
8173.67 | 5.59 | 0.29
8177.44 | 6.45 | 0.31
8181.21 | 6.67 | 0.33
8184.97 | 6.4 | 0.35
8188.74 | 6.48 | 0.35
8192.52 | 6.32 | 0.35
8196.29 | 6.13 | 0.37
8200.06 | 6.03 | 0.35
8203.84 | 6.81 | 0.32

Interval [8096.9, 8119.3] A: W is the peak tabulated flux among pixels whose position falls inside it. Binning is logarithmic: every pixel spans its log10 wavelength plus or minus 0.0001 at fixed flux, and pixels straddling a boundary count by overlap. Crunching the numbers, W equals 6.04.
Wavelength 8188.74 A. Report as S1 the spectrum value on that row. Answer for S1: 6.48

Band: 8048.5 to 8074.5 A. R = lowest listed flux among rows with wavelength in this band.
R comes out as 5.93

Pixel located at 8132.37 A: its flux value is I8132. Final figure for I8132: 6.16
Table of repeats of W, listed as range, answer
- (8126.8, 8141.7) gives 6.24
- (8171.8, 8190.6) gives 6.67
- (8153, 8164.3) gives 6.36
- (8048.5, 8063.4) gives 6.8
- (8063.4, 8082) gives 6.11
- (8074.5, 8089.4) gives 6.03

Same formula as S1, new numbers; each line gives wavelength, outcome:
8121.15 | 6.21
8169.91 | 5.34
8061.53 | 6.8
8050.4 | 6.11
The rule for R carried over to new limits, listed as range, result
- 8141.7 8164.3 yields 6.07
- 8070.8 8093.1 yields 5.28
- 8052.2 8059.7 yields 6.12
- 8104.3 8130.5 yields 5.42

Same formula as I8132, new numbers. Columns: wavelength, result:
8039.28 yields 5.74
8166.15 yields 5.52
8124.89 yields 5.61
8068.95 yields 6.03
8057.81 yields 6.12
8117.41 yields 6.04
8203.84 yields 6.81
